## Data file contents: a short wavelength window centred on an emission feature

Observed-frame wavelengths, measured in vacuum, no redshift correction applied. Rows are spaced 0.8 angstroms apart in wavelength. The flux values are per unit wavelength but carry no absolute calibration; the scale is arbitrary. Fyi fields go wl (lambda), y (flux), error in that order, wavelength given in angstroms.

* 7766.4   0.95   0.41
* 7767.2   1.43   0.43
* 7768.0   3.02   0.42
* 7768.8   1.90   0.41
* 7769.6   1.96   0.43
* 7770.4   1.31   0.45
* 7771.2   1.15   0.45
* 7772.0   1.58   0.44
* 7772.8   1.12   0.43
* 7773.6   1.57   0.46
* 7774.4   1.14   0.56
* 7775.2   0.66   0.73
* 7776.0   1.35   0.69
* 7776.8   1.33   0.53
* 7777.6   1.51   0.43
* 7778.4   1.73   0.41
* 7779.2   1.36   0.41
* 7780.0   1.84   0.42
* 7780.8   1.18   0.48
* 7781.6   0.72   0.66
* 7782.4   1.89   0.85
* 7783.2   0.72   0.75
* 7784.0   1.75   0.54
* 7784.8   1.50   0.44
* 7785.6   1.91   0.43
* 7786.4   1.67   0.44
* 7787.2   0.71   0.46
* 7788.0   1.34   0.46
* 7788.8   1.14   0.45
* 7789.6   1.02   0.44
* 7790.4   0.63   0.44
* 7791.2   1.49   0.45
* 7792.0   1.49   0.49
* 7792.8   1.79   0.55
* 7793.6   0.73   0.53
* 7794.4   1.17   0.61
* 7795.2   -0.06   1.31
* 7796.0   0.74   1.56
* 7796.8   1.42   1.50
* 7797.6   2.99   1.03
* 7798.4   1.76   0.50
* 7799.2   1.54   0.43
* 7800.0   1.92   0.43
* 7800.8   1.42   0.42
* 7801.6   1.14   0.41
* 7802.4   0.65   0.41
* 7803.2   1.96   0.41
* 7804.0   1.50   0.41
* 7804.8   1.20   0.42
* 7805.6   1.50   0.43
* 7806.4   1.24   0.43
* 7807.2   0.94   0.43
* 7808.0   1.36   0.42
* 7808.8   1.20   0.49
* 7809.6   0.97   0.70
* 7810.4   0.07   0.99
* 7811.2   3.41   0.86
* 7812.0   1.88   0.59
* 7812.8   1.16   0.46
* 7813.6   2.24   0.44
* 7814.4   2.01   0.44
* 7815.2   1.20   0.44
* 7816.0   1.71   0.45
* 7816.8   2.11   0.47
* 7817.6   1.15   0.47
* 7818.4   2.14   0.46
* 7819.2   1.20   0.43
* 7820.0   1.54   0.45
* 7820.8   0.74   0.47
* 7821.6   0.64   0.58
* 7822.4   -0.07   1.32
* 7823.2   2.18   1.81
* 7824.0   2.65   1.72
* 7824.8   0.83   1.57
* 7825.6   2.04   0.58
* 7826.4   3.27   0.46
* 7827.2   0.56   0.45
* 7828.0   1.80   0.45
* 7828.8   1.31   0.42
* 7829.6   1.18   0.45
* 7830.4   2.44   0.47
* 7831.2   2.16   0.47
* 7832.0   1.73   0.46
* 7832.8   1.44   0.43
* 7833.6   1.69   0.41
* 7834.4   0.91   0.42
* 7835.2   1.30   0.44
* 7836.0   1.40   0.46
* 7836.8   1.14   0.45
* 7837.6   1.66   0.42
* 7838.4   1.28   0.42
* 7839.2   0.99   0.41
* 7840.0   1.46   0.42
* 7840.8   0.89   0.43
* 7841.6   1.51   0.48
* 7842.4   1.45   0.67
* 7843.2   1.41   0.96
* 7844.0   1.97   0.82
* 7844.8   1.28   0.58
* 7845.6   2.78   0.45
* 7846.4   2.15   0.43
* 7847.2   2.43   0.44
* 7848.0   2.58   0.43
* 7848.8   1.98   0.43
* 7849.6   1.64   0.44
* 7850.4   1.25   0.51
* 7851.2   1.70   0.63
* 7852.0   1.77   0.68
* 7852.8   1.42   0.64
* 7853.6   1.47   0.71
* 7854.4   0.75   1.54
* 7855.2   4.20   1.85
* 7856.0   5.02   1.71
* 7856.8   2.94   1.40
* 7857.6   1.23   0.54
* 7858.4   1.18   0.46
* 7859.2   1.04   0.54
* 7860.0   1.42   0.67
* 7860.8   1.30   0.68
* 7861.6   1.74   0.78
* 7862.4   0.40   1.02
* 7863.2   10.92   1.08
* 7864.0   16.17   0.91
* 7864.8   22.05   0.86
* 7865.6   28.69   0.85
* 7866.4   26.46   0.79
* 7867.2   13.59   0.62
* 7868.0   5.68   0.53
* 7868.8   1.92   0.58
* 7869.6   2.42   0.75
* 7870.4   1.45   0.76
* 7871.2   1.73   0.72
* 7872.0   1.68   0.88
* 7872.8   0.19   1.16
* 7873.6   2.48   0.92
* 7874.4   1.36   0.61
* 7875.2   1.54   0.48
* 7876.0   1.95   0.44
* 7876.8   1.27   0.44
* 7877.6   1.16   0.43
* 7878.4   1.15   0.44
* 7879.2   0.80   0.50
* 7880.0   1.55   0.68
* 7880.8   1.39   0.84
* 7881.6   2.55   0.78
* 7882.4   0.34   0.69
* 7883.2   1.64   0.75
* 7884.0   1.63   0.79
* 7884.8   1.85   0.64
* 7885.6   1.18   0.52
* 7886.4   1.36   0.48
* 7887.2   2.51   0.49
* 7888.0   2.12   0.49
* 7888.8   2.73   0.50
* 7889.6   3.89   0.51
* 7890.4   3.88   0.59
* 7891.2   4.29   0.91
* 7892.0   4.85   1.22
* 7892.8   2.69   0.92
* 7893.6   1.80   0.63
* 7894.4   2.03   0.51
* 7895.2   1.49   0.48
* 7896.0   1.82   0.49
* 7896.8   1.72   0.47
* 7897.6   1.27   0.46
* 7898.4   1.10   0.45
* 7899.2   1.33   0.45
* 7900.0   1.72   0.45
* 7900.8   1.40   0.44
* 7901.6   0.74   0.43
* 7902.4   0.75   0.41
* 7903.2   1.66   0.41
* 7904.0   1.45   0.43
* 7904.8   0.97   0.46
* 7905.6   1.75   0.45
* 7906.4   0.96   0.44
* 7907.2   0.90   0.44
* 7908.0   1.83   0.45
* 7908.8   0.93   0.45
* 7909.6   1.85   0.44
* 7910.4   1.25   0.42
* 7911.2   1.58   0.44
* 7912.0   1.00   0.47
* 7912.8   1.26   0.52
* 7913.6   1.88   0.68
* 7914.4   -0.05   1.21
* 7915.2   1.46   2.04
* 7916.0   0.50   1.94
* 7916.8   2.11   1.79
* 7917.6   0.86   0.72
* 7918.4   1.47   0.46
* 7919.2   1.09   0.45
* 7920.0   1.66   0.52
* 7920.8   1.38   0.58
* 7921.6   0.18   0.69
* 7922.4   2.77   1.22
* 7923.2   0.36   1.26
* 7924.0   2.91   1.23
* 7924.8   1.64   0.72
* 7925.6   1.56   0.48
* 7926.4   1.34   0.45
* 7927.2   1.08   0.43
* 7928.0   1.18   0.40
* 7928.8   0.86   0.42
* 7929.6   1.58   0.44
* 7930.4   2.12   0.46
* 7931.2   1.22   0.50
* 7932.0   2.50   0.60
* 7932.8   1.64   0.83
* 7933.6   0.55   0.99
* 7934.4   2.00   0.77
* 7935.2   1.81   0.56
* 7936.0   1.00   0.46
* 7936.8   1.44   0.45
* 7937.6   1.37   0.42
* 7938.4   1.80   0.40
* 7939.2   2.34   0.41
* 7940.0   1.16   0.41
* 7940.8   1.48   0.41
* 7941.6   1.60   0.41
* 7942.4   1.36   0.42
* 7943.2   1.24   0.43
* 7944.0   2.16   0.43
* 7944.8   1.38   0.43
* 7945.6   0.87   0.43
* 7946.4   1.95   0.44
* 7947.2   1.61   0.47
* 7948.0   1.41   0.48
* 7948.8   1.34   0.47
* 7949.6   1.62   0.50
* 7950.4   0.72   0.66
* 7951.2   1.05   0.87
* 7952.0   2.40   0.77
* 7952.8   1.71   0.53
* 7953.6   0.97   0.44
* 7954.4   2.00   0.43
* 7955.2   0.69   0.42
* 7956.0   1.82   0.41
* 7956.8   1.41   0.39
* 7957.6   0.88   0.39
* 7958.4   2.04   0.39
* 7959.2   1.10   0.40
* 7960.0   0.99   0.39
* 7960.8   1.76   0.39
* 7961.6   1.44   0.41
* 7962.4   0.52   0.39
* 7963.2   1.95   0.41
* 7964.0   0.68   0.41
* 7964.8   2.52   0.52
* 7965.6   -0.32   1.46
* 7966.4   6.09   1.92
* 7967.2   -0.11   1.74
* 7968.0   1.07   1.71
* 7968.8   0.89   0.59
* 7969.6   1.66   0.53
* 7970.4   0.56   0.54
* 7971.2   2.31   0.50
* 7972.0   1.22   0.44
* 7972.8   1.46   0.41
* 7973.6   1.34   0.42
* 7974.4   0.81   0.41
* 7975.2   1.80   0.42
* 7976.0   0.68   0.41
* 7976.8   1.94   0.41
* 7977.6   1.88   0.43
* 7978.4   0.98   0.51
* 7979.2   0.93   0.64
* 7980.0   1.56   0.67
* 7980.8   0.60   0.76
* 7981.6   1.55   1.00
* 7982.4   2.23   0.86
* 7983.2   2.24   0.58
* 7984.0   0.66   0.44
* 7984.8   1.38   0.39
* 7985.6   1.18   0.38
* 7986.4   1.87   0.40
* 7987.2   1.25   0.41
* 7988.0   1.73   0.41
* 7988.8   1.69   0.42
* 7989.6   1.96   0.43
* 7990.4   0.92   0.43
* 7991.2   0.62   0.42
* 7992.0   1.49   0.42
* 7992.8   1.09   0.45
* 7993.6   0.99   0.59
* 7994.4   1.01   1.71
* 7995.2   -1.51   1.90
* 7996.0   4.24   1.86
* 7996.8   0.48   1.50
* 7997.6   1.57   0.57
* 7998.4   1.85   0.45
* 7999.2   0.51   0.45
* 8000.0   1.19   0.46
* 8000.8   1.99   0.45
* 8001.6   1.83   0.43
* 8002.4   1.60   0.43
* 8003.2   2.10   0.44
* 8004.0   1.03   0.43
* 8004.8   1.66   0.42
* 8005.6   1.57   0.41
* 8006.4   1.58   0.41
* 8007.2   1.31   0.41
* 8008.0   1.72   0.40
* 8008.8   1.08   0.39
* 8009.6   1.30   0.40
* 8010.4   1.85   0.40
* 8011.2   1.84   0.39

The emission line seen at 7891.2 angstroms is [N II]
